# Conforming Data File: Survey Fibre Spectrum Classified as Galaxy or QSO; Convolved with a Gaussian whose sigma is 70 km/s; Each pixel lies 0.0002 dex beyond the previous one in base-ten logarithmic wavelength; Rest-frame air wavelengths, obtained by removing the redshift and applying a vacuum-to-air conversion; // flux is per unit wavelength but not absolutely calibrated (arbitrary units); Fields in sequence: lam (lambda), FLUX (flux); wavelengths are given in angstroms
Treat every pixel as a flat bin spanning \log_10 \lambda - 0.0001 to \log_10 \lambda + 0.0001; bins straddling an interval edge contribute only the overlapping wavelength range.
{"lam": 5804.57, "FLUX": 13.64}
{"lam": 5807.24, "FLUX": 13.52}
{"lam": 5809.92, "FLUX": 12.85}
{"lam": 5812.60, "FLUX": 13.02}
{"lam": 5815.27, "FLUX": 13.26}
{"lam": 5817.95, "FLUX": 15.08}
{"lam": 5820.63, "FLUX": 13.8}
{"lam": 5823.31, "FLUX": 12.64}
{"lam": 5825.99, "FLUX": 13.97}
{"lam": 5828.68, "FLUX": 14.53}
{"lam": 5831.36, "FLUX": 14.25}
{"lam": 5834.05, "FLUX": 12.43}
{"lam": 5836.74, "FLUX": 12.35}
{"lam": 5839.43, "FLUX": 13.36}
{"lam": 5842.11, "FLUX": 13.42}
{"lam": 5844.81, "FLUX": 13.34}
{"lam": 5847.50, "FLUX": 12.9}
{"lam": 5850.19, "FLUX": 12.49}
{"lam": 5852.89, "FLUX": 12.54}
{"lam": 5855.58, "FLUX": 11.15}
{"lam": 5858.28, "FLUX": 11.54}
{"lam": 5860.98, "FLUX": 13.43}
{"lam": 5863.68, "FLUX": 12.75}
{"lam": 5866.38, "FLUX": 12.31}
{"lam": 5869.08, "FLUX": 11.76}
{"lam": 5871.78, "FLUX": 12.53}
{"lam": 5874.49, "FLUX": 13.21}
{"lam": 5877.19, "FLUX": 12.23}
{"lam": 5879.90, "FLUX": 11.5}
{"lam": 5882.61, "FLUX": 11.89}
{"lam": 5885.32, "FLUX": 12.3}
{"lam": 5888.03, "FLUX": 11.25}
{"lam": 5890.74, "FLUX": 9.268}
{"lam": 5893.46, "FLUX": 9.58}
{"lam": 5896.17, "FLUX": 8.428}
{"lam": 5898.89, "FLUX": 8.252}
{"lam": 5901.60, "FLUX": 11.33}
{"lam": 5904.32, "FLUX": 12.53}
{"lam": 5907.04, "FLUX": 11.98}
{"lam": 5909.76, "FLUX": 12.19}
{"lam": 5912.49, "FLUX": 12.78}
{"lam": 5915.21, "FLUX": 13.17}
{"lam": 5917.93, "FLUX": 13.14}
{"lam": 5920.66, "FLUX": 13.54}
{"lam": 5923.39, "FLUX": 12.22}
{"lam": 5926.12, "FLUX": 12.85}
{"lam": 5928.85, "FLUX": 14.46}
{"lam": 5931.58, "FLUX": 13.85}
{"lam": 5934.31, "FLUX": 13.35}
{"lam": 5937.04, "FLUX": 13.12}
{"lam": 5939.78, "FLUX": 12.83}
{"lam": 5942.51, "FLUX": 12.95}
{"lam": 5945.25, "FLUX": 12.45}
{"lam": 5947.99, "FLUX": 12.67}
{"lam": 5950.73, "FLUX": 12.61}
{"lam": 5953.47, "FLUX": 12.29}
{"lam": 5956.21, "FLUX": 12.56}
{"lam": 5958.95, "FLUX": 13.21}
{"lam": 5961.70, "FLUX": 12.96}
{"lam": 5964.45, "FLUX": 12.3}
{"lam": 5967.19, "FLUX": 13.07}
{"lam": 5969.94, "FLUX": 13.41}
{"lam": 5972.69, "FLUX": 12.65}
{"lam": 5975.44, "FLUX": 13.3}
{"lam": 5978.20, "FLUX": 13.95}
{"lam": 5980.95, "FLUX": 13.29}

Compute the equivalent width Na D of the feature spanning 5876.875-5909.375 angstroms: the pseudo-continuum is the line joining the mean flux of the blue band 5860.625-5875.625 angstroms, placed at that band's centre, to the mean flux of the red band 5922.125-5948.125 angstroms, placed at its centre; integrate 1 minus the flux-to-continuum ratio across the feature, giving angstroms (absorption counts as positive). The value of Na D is 4.87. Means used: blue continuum 12.6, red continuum 13.1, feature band 10.9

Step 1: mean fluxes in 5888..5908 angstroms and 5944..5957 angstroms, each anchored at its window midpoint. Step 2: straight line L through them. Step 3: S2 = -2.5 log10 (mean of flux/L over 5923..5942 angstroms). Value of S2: -0.14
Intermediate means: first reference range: 10.2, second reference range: 12.5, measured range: 13.3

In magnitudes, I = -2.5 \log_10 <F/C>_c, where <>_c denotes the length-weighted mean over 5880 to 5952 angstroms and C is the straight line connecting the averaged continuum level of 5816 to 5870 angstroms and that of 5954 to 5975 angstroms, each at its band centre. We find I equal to 0.07 mag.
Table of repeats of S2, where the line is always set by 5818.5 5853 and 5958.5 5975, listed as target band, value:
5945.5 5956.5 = 0.04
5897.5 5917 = 0.12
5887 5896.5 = 0.33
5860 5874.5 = 0.05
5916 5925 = 0.01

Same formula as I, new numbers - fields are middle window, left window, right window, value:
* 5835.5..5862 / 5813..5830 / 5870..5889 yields 0.03 mag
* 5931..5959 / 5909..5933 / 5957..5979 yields 0.02 mag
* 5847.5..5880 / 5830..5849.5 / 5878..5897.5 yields -0.04 mag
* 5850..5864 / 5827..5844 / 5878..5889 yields 0.03 mag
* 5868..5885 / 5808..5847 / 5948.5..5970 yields 0.08 mag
